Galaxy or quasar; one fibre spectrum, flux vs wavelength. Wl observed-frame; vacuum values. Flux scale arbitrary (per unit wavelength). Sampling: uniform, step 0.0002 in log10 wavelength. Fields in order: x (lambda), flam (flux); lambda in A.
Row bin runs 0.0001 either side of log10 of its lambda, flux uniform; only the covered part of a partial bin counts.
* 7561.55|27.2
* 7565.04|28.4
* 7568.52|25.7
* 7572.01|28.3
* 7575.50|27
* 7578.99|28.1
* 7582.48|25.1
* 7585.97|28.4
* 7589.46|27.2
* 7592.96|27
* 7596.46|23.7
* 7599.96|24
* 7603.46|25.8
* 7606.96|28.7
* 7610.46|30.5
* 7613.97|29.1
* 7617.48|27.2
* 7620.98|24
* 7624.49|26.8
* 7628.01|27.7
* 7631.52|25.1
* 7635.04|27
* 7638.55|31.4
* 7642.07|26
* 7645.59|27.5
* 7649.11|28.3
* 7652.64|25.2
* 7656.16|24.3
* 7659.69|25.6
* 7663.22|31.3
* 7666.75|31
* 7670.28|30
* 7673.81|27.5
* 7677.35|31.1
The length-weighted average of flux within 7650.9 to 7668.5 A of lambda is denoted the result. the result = 27.5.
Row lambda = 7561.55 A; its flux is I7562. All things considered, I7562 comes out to 27.2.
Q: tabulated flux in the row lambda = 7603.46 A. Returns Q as 25.8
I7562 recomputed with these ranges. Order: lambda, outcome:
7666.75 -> 31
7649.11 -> 28.3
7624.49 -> 26.8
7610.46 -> 30.5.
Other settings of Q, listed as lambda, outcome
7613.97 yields 29.1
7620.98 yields 24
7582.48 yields 25.1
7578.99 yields 28.1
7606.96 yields 28.7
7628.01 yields 27.7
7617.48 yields 27.2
